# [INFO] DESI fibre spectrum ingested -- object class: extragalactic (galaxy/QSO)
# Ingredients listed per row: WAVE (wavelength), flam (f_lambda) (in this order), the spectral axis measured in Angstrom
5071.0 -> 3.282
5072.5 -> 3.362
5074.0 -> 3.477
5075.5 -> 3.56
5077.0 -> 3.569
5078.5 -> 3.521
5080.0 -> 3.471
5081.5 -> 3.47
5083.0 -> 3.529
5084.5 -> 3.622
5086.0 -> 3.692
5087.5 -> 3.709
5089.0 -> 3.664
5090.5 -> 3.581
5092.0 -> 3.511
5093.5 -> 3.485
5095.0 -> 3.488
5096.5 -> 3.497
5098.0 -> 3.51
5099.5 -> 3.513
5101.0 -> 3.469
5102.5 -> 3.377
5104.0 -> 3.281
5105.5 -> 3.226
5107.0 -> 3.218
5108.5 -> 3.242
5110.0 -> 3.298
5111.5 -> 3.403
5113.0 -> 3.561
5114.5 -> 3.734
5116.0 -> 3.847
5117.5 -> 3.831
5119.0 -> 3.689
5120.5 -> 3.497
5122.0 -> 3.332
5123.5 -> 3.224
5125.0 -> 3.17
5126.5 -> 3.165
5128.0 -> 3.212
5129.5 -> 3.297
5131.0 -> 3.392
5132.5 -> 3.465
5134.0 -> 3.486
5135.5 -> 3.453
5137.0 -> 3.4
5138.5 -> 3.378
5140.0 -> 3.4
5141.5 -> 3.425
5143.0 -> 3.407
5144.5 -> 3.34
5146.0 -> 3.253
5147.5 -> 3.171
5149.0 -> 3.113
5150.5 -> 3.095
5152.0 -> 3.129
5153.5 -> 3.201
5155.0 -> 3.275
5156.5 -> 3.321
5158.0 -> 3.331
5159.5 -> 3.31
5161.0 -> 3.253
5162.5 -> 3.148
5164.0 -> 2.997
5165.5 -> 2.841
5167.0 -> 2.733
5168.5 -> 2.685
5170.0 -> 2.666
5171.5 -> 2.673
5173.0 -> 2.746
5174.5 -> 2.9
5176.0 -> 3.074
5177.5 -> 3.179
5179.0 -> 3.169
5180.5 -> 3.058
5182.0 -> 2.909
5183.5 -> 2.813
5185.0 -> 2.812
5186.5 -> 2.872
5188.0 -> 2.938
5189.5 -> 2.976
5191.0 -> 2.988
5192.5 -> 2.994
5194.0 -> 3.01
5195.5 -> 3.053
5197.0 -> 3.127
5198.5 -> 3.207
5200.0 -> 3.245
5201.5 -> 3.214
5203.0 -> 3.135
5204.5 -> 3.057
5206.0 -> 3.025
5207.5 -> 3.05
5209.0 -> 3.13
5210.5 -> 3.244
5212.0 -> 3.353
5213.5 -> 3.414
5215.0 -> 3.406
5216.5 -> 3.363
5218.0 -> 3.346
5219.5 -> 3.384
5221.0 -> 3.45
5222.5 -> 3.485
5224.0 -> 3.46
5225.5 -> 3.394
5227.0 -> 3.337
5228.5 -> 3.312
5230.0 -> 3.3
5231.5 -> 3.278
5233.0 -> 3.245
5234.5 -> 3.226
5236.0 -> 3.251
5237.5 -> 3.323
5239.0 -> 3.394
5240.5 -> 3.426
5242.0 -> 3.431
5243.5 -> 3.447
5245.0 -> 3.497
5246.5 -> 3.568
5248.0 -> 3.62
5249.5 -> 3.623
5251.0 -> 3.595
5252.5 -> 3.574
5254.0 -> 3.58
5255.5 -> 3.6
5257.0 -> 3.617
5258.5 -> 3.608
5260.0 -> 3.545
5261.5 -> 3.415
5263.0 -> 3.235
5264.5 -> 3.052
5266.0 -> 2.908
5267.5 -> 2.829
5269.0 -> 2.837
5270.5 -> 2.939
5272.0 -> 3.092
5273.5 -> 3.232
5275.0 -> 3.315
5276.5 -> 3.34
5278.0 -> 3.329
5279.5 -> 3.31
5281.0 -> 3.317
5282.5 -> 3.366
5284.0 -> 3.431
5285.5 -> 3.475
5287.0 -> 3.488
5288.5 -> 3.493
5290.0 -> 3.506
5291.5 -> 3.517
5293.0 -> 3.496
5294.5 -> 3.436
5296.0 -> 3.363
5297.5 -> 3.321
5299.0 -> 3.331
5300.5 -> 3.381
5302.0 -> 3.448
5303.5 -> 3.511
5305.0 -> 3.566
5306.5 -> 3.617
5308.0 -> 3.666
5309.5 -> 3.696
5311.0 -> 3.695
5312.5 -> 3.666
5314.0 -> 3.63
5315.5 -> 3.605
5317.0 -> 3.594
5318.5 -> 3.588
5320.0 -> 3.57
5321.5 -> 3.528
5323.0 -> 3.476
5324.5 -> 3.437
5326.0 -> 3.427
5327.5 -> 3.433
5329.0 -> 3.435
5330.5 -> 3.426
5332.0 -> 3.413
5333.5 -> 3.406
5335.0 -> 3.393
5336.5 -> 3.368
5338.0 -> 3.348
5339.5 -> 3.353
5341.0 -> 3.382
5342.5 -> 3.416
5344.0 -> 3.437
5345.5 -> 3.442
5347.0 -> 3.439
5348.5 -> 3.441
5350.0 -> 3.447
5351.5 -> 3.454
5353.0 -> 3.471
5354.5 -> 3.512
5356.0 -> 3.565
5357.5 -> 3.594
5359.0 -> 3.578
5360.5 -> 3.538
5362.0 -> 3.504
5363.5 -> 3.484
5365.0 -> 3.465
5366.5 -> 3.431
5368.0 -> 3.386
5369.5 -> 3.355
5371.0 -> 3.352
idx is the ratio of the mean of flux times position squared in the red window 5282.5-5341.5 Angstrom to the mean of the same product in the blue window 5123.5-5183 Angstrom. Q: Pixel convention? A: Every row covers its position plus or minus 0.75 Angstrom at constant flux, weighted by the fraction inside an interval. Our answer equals 1.17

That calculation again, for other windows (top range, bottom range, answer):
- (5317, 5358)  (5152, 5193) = 1.23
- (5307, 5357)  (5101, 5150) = 1.12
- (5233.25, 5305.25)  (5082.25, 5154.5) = 1.05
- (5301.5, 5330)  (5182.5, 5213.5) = 1.21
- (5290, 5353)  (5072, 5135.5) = 1.09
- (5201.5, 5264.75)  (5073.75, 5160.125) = 1.03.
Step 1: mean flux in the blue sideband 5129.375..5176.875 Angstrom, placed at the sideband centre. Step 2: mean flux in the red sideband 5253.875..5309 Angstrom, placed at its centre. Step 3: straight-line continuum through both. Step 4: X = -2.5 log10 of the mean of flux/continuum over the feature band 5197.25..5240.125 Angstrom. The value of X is -0.01 mag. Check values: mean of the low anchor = 3.17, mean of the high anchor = 3.36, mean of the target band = 3.29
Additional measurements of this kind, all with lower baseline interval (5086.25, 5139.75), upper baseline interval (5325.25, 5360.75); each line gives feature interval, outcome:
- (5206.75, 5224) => 0.04 mag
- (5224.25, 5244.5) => 0.03 mag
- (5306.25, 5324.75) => -0.05 mag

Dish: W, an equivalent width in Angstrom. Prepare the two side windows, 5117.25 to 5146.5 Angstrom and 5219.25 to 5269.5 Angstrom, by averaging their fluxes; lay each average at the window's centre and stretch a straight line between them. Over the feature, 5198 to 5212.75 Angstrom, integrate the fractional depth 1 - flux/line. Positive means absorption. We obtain 0.9 Angstrom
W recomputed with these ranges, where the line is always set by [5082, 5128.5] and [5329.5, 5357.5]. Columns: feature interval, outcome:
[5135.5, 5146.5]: 0.3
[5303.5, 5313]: -0.6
